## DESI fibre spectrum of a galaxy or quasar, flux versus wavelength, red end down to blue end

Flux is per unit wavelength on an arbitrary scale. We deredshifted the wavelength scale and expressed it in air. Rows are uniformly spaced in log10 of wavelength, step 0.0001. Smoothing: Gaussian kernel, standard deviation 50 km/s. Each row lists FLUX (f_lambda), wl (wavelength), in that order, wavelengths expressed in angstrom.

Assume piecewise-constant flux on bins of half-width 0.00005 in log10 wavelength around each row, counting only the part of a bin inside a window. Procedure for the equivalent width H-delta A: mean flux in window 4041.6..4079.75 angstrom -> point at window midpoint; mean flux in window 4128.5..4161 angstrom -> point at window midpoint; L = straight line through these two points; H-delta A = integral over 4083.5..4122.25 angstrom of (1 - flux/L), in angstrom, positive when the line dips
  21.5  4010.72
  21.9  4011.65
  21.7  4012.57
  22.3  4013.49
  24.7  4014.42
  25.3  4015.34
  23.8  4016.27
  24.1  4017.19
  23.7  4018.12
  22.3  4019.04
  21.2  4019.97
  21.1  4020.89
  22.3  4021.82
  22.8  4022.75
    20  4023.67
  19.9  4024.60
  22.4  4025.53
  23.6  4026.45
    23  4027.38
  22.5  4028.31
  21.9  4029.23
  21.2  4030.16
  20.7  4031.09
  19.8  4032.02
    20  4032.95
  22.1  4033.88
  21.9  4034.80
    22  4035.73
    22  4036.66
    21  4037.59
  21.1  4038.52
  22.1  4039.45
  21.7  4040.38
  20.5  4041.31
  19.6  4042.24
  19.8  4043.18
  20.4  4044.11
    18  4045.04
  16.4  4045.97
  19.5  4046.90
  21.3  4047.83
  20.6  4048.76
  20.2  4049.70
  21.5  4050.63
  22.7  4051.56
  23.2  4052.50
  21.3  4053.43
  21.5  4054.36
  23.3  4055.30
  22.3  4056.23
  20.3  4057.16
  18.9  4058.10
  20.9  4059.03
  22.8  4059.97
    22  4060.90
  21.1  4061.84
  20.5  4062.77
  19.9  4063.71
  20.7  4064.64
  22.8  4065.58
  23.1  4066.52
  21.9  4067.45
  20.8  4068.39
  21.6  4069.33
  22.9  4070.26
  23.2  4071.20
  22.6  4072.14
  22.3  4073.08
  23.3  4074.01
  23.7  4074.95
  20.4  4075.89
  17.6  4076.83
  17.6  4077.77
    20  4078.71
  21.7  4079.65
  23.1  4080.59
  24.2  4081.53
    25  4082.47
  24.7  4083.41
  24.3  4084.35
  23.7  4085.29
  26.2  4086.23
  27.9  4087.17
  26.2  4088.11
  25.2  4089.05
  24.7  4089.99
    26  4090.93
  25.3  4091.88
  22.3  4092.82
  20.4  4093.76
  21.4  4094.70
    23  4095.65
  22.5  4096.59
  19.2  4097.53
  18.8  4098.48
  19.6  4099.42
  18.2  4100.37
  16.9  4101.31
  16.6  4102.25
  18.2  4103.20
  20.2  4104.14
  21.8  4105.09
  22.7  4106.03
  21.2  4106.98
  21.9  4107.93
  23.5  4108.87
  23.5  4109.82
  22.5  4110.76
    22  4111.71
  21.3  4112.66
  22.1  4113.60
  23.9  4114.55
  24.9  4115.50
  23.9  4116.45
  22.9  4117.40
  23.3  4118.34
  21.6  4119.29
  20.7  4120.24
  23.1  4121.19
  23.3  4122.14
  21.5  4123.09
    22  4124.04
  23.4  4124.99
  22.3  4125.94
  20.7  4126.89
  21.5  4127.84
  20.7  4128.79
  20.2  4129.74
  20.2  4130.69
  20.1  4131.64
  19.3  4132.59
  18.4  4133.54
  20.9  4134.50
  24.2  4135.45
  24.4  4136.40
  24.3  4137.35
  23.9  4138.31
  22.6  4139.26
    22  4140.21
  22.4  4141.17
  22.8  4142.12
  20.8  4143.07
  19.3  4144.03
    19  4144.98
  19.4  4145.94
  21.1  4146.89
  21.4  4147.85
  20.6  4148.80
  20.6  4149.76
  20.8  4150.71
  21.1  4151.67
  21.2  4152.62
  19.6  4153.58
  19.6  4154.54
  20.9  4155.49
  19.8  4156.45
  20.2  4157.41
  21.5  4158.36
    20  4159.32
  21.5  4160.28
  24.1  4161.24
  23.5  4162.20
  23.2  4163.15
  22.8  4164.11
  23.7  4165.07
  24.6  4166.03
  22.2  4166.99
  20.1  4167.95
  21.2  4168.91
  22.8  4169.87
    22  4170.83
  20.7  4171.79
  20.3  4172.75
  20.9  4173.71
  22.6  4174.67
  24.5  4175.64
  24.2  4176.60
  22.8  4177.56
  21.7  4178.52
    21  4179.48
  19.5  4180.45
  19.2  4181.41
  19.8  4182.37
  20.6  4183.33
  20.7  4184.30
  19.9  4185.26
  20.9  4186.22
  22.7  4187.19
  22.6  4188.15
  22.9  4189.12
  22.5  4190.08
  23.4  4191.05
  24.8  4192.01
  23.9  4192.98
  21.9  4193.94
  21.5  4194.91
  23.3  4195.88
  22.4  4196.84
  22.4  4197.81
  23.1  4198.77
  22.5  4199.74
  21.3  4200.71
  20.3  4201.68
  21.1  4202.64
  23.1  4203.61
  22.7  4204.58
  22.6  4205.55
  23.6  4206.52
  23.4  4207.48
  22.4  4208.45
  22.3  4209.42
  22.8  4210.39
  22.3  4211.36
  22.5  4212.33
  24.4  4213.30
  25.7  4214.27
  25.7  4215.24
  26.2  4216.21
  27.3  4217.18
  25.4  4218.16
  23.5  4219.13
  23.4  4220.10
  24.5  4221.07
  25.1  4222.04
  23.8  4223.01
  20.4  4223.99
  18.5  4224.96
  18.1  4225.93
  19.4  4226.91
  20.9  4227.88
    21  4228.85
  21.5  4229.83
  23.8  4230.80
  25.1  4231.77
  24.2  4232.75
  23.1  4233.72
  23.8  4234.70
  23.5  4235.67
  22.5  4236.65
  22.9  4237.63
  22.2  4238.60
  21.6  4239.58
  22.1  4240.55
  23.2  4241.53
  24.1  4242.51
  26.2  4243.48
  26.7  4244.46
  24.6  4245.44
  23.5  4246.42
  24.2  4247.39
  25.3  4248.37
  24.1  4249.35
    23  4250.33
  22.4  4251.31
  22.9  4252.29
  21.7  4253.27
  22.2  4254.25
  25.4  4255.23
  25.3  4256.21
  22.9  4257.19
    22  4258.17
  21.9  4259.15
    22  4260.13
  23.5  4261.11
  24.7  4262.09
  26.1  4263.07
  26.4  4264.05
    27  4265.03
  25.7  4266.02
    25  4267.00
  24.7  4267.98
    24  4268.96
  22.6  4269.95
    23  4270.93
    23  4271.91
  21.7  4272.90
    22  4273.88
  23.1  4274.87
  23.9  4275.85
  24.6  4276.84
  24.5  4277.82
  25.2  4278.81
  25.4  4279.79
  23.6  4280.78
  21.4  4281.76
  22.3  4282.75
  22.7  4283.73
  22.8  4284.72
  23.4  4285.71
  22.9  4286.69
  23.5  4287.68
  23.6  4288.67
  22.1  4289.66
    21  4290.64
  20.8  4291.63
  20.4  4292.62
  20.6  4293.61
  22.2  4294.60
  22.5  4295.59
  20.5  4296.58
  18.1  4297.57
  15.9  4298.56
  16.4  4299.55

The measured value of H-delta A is -2.4 angstrom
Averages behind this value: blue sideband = 21.1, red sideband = 21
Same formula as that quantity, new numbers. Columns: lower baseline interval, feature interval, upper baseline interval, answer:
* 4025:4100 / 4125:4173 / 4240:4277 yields 2.7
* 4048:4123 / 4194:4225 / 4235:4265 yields 0.2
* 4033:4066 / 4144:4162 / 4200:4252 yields 1.3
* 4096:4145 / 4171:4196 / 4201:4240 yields 0.6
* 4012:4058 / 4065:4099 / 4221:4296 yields -1.4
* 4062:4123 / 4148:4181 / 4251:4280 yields 1.8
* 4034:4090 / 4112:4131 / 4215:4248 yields 0.1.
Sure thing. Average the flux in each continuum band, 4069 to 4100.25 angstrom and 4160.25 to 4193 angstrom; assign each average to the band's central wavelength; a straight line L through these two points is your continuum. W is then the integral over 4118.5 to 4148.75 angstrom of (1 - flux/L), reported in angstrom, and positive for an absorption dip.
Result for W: 1.13 angstrom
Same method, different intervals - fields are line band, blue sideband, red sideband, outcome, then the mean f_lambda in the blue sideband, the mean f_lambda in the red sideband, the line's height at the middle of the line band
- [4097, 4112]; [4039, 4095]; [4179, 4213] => 1.1 angstrom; 22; 22.1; 22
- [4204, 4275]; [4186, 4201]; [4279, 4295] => -2.7 angstrom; 22.7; 22.5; 22.6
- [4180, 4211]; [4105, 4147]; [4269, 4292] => 0.5 angstrom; 22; 23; 22.4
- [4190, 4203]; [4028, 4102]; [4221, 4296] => 0.1 angstrom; 21.7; 23.2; 22.7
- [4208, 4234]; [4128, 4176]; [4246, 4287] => -0.3 angstrom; 21.5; 23.7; 22.8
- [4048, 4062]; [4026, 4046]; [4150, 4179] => -0.2 angstrom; 21.1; 21.8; 21.2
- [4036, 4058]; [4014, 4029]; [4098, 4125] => 1.5 angstrom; 22.7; 21.5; 22.3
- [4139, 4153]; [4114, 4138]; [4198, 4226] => 0.8 angstrom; 22.1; 23.1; 22.3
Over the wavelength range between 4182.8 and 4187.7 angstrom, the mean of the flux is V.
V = 21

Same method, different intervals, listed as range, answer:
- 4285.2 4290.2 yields 23.1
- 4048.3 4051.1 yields 20.8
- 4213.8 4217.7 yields 26.2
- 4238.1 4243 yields 22.7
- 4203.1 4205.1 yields 22.8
